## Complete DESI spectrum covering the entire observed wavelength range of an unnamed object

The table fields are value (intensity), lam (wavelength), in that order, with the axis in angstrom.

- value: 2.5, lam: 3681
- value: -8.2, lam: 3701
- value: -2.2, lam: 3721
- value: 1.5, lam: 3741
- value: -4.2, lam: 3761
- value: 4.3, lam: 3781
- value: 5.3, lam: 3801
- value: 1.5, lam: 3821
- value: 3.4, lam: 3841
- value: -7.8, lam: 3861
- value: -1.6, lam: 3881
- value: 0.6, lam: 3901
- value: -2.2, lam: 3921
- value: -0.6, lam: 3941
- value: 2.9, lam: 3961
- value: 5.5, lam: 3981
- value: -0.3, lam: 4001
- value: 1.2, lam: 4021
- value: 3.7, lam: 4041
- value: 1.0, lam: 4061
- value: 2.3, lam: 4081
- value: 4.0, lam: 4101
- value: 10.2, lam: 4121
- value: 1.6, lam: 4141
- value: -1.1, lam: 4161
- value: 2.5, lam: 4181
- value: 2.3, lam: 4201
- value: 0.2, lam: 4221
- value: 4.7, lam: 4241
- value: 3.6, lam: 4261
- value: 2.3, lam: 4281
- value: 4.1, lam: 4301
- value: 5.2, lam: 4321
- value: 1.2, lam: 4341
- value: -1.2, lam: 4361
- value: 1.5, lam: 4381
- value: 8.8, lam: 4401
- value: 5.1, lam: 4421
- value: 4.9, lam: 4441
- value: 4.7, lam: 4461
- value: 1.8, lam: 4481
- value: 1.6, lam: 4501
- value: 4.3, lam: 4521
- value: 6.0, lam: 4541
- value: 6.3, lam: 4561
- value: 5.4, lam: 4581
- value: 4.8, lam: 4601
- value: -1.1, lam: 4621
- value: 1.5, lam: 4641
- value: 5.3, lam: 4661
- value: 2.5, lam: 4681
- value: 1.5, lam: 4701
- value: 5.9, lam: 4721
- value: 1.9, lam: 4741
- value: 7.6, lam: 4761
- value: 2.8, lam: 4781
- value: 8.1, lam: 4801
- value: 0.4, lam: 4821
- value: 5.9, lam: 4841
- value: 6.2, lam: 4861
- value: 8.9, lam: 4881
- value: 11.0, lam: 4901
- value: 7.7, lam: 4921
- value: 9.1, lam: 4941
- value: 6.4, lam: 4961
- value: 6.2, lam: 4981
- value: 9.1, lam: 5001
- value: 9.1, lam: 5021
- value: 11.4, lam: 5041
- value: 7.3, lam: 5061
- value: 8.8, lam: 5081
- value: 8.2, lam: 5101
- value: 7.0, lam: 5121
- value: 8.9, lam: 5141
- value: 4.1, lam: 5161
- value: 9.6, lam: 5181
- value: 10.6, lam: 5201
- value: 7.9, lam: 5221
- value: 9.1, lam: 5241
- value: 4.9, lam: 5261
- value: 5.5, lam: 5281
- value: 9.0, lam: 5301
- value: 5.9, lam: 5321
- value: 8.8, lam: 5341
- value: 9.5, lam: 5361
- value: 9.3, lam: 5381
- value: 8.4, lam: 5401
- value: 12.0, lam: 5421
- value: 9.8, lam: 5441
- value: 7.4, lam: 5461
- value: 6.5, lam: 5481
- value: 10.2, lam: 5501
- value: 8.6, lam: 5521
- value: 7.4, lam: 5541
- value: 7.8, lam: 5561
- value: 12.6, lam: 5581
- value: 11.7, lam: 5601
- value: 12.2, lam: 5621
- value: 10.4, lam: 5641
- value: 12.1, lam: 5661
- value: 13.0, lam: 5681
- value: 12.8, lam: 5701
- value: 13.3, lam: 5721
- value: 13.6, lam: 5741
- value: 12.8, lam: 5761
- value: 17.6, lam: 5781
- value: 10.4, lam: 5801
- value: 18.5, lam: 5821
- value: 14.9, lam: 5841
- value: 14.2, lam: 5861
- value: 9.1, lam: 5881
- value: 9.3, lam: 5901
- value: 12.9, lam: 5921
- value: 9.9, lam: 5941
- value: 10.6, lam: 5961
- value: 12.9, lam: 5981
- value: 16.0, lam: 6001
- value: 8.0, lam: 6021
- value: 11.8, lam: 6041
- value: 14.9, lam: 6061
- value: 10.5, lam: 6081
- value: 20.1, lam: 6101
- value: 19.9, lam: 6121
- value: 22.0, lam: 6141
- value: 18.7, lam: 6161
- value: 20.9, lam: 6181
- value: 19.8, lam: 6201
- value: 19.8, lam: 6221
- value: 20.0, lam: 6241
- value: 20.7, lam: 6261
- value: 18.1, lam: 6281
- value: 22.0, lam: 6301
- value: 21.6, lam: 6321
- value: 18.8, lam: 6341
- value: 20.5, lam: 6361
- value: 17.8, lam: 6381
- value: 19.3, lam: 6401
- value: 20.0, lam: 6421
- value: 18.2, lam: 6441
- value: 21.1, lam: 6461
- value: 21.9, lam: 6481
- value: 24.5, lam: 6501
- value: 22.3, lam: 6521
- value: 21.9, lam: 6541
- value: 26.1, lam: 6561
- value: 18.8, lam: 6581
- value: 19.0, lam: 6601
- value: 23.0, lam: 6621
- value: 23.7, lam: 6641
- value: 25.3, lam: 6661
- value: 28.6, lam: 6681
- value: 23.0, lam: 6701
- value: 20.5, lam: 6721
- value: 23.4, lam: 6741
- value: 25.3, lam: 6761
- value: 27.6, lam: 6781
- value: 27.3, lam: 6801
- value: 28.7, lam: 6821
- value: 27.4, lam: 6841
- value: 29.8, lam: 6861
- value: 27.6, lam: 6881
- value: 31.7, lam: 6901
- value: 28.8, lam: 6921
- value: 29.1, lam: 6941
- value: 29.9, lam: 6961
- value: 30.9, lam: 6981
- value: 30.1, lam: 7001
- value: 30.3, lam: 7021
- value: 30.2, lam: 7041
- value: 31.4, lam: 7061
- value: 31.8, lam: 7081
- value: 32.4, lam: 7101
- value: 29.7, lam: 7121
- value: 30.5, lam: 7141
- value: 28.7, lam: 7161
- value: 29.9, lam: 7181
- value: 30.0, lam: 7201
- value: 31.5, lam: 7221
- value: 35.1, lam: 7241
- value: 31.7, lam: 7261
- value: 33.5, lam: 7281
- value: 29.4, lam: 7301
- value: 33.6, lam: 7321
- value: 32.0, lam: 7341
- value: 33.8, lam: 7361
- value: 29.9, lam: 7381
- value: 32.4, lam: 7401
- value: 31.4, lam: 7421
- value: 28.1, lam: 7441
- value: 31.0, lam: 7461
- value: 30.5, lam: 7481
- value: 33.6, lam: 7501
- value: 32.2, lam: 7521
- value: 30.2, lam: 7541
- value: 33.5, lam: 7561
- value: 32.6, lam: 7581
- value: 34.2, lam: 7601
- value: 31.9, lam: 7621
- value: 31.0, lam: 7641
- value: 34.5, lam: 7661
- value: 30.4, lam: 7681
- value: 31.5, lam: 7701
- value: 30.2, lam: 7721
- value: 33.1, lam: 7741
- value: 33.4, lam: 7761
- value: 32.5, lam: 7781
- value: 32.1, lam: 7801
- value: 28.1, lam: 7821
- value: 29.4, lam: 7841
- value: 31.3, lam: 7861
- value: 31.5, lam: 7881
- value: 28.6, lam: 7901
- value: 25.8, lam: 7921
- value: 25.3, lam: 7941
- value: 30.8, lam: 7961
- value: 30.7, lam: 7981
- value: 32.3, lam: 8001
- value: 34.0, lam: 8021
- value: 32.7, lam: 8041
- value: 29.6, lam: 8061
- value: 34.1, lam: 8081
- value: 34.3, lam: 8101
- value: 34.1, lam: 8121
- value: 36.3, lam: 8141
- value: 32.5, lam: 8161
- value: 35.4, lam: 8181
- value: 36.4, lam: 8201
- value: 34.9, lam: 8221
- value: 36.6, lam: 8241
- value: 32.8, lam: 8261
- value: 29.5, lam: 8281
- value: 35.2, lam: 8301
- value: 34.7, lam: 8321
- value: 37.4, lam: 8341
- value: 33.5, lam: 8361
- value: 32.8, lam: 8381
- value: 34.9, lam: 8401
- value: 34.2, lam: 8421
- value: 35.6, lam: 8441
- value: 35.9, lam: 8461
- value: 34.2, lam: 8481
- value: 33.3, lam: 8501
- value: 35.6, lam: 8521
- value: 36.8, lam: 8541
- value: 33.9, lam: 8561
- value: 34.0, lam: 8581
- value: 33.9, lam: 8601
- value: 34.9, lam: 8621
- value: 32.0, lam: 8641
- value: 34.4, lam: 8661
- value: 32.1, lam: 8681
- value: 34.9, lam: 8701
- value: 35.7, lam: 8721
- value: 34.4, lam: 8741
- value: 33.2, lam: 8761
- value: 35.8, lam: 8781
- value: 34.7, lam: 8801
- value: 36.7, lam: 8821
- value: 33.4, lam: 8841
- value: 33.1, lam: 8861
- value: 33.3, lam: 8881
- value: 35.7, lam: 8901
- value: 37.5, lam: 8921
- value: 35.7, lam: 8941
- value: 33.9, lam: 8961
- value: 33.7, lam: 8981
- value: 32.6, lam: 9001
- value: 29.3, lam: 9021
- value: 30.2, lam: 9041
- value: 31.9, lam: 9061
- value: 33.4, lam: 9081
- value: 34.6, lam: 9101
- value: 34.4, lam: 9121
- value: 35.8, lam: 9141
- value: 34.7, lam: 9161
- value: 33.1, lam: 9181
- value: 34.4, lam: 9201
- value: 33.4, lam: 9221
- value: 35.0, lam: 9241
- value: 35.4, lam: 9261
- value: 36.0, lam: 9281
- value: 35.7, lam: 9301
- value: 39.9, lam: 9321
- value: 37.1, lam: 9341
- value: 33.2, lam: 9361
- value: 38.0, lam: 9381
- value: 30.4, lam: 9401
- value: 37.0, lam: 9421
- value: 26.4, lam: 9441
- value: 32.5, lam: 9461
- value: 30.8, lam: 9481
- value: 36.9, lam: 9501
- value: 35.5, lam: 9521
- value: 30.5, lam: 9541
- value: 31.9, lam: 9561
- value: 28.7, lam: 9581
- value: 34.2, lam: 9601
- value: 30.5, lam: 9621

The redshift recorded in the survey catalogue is 0.53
